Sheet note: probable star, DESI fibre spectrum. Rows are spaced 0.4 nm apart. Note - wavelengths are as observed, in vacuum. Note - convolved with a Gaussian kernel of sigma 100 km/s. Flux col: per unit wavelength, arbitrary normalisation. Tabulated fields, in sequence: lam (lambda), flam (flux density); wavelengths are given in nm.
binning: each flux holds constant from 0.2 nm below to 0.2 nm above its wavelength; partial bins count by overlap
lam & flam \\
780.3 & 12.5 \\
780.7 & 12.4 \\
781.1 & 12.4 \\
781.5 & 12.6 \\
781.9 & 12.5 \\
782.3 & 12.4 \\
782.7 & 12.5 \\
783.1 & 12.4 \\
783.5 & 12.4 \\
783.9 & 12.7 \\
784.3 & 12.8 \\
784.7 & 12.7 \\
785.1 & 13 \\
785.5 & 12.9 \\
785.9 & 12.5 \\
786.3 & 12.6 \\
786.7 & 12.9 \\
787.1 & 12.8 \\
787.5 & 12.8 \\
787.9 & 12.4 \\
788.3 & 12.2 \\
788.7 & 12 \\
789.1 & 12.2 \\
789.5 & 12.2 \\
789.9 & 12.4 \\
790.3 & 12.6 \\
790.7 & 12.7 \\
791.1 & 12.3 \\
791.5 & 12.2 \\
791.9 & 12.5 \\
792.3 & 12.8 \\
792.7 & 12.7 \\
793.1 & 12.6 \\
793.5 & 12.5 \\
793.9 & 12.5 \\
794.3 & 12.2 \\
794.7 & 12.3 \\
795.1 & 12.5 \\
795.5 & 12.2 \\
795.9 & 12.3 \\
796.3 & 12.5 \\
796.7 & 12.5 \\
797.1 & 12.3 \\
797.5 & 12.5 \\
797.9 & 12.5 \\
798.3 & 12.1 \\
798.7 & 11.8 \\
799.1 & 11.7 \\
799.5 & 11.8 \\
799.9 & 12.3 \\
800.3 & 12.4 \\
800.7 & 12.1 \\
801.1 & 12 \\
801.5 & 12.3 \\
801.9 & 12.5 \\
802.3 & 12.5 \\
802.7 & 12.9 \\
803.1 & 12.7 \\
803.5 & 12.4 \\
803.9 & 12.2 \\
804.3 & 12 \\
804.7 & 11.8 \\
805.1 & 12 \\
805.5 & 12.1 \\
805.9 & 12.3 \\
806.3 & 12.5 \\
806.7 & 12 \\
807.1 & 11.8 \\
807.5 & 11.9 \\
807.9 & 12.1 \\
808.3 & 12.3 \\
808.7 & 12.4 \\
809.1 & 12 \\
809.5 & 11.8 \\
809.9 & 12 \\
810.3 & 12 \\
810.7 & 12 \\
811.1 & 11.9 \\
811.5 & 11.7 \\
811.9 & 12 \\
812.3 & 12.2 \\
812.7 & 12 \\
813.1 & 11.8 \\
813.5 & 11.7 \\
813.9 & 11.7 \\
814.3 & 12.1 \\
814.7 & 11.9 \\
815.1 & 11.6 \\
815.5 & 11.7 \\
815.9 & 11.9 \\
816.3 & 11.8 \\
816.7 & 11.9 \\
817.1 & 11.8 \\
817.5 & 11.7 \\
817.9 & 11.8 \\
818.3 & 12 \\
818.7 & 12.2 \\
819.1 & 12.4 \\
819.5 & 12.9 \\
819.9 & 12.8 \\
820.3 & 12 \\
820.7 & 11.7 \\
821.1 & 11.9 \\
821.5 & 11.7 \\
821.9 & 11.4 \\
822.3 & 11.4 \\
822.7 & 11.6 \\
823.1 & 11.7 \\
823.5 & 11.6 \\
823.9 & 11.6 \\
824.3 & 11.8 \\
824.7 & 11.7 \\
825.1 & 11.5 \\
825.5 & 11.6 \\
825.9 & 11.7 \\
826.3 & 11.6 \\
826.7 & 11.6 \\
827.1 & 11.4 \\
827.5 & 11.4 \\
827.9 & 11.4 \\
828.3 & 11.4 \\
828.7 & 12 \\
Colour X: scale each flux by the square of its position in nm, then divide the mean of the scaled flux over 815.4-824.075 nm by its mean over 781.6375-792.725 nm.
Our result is 1.03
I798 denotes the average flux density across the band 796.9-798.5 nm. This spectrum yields 12.4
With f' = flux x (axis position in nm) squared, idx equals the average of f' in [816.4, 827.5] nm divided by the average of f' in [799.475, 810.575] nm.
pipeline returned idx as 1.01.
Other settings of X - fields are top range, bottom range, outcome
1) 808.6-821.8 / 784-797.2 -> 1.02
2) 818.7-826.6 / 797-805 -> 1.02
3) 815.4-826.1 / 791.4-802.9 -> 1.02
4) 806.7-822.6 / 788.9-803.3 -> 1.01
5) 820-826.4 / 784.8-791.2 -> 1.02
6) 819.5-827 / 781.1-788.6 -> 1.03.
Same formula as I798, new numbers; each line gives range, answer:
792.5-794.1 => 12.6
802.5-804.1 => 12.6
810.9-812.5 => 11.9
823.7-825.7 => 11.6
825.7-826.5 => 11.6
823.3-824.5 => 11.7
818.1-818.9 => 12.1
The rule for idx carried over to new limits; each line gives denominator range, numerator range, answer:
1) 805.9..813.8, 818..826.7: 1.02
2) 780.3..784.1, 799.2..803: 1.03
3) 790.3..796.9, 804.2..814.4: 1.00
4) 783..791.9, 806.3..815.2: 1.01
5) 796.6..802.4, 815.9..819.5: 1.03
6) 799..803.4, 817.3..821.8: 1.03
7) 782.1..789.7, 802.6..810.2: 1.02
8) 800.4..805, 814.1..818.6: 1.00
